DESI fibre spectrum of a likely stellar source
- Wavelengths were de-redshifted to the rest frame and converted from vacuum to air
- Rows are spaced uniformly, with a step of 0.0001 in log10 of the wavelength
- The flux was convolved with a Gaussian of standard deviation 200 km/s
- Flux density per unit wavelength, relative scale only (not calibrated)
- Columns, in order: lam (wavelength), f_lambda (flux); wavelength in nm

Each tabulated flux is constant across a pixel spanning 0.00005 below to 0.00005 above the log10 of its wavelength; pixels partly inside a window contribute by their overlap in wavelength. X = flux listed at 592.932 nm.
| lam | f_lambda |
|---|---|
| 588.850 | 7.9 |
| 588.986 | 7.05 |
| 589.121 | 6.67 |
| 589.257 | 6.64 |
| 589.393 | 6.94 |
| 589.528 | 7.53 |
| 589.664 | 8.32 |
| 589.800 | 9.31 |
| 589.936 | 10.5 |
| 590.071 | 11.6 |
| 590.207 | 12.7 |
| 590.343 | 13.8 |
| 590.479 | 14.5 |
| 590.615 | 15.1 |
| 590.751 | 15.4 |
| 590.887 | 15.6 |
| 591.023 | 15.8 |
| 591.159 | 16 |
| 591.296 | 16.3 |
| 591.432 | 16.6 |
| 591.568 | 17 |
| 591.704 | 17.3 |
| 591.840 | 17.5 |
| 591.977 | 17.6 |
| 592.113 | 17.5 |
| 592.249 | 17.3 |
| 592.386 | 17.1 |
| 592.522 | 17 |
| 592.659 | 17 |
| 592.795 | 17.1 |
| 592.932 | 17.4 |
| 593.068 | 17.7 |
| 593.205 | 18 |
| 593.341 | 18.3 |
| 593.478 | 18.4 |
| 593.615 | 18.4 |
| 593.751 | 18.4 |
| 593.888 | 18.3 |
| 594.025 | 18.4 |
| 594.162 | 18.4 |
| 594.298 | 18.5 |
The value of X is 17.4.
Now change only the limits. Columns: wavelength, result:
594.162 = 18.4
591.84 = 17.5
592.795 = 17.1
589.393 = 6.94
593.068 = 17.7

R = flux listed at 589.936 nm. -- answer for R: 10.5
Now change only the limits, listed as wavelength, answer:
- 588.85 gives 7.9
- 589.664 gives 8.32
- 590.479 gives 14.5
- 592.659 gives 17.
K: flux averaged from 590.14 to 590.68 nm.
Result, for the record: 14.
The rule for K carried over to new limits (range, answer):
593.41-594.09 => 18.4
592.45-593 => 17.1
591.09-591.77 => 16.6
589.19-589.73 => 7.36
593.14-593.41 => 18.2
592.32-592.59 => 17.1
